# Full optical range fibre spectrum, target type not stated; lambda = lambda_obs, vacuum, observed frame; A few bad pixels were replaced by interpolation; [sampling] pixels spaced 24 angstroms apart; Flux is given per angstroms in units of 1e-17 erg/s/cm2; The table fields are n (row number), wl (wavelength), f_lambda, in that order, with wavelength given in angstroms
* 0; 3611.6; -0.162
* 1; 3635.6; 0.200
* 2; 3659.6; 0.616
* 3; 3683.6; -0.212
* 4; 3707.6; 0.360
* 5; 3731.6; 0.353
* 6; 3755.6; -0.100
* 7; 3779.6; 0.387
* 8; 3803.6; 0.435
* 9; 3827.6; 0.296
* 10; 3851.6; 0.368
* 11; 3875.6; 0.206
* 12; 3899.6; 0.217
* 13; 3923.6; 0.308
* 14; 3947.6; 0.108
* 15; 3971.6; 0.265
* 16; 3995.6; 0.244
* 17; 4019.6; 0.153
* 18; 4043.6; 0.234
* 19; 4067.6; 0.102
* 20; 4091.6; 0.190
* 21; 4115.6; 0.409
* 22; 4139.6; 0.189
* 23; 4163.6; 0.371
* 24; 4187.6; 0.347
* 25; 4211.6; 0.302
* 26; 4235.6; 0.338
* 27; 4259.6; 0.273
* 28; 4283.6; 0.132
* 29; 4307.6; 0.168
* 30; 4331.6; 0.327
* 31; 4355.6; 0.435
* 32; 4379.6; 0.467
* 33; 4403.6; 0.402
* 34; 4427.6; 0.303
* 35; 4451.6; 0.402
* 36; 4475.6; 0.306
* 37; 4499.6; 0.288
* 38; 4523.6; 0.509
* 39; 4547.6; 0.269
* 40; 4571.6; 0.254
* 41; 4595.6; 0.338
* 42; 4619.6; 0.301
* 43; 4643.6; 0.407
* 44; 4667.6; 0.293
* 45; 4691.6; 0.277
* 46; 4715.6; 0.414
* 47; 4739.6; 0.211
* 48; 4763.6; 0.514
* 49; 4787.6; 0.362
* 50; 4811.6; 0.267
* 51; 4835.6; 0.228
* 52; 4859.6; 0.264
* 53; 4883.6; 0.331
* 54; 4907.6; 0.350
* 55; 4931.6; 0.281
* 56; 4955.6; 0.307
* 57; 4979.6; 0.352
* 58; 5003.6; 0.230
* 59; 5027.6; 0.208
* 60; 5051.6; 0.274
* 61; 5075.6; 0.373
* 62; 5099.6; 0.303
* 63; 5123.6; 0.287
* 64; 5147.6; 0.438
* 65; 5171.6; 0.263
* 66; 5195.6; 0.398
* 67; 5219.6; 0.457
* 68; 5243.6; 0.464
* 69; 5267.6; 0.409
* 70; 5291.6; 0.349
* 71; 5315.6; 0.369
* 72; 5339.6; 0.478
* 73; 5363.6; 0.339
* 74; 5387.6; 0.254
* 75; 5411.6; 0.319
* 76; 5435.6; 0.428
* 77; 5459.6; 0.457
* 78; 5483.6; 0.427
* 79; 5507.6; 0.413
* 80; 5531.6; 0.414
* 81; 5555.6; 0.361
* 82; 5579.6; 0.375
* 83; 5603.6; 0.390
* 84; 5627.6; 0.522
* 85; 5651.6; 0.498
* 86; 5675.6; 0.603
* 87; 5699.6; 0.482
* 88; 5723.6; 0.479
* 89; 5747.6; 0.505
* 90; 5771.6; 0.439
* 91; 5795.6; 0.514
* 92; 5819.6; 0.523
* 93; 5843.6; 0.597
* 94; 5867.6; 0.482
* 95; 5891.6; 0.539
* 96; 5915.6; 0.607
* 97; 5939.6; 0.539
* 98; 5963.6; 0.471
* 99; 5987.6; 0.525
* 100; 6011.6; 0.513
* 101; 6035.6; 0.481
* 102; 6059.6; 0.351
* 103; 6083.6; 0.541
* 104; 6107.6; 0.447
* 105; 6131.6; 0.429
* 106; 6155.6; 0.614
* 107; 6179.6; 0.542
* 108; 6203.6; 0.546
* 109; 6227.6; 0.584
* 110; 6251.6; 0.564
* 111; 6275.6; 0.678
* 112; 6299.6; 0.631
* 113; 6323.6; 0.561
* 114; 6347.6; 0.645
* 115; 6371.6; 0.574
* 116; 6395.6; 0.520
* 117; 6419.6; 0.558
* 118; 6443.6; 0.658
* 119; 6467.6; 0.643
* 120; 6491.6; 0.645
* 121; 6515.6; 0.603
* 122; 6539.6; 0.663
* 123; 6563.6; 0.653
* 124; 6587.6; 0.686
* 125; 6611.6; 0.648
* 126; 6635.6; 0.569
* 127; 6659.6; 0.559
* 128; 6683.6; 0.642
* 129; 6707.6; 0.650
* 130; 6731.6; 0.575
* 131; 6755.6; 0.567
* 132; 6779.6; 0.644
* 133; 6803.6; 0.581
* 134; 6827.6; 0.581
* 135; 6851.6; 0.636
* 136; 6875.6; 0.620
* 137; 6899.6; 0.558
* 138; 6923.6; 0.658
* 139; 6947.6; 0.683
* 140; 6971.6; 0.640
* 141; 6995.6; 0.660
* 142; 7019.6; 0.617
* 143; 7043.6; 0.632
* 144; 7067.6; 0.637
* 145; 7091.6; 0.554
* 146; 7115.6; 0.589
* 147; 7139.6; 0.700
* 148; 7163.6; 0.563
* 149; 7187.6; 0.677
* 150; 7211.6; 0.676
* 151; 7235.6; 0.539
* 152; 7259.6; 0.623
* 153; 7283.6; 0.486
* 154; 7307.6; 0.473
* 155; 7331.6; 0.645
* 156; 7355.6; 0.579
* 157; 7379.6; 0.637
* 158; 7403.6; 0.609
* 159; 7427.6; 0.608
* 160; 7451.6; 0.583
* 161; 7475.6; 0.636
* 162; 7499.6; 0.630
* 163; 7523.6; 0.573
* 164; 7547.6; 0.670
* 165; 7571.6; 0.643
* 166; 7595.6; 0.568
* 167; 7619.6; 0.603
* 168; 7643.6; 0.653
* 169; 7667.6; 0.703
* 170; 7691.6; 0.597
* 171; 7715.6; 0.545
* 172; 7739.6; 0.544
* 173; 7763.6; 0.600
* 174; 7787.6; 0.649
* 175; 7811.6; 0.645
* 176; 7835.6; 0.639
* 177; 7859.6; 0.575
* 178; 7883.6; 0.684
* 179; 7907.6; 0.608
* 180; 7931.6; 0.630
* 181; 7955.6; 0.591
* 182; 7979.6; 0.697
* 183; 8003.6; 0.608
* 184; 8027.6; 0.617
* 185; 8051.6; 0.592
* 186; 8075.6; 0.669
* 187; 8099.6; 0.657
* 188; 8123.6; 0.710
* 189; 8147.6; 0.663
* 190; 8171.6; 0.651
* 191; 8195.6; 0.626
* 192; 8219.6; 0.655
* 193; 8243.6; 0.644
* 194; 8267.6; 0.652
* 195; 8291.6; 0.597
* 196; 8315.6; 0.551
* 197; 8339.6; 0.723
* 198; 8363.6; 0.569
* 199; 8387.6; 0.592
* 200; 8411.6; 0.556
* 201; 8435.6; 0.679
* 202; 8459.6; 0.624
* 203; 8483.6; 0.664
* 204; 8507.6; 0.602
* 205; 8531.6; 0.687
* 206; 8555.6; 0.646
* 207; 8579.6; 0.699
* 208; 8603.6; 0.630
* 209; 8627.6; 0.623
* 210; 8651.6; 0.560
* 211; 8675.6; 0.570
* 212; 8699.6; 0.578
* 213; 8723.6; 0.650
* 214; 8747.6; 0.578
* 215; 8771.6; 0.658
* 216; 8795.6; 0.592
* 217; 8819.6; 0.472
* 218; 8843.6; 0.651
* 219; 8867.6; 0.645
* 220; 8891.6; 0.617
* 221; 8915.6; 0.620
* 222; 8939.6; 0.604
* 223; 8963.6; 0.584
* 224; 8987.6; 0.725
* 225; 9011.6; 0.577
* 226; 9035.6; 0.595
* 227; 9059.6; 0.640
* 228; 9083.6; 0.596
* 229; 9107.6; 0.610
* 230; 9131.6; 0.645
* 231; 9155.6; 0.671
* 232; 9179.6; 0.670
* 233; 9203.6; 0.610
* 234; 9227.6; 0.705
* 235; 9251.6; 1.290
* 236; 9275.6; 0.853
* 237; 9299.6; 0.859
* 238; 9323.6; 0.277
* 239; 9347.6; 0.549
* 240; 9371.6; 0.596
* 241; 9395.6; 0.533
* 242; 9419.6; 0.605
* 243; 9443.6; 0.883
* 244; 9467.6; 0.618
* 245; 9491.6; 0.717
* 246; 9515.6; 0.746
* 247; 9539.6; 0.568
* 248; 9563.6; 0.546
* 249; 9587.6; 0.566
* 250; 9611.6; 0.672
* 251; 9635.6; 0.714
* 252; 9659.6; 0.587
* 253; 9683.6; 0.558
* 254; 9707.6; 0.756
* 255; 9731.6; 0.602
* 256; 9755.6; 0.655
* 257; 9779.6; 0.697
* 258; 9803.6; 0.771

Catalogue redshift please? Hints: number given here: 0.410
